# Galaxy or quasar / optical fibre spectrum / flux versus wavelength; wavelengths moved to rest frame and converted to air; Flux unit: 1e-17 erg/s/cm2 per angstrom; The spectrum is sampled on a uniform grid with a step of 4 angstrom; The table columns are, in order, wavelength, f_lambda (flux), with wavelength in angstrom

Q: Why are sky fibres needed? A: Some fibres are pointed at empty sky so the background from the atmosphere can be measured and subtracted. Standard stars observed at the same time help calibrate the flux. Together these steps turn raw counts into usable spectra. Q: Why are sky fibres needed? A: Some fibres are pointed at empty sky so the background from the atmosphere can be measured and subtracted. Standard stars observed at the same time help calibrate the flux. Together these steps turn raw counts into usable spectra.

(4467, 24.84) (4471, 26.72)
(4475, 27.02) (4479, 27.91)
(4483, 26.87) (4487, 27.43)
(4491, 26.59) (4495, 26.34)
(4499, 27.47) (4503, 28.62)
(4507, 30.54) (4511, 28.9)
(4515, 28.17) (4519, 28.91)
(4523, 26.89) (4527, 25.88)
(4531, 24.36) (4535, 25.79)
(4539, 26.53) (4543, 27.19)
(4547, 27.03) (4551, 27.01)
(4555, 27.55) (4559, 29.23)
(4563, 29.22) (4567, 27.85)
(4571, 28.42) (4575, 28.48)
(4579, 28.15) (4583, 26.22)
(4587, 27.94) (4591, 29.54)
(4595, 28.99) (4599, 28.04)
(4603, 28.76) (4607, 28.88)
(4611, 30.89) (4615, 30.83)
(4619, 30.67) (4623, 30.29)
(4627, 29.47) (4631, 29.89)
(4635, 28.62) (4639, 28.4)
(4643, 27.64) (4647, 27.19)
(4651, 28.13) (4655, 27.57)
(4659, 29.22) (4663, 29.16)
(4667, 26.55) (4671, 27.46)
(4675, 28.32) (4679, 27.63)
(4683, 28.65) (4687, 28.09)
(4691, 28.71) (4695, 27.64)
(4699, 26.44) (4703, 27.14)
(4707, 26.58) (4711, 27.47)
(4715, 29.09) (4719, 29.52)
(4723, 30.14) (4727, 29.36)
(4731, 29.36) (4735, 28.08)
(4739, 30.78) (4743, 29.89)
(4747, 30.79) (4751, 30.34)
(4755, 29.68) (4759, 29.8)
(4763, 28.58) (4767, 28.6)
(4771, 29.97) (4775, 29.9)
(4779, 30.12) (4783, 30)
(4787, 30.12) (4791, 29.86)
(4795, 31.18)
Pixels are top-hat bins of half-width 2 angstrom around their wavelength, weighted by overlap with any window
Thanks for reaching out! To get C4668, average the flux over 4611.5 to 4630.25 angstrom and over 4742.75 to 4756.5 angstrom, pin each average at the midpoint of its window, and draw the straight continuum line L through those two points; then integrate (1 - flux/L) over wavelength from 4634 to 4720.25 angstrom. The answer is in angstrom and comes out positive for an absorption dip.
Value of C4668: 6.7 angstrom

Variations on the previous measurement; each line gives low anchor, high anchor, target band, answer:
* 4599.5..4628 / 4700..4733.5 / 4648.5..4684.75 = 1.39 angstrom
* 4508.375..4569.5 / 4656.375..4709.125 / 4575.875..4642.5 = -3.50 angstrom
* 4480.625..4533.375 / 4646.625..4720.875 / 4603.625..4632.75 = -2.43 angstrom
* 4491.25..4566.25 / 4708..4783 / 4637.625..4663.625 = 0.46 angstrom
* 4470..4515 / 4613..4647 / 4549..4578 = 0.31 angstrom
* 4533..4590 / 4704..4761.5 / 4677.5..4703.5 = 0.99 angstrom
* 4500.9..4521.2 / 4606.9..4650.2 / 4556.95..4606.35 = 1.32 angstrom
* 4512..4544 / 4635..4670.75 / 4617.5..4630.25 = -1.10 angstrom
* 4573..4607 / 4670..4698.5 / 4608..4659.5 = -1.77 angstrom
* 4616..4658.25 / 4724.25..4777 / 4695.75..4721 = 1.41 angstrom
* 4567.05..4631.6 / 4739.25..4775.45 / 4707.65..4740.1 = 0.60 angstrom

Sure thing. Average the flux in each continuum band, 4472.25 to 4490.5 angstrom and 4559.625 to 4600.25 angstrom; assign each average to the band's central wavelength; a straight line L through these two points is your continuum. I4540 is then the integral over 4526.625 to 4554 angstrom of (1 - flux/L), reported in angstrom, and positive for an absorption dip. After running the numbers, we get 1.5 angstrom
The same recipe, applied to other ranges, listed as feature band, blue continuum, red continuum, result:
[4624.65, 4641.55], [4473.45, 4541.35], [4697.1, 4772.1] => -0.49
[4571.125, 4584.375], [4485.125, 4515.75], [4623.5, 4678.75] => 0.17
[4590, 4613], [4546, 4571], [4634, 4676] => -0.93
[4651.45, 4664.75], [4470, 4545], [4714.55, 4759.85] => 0.15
